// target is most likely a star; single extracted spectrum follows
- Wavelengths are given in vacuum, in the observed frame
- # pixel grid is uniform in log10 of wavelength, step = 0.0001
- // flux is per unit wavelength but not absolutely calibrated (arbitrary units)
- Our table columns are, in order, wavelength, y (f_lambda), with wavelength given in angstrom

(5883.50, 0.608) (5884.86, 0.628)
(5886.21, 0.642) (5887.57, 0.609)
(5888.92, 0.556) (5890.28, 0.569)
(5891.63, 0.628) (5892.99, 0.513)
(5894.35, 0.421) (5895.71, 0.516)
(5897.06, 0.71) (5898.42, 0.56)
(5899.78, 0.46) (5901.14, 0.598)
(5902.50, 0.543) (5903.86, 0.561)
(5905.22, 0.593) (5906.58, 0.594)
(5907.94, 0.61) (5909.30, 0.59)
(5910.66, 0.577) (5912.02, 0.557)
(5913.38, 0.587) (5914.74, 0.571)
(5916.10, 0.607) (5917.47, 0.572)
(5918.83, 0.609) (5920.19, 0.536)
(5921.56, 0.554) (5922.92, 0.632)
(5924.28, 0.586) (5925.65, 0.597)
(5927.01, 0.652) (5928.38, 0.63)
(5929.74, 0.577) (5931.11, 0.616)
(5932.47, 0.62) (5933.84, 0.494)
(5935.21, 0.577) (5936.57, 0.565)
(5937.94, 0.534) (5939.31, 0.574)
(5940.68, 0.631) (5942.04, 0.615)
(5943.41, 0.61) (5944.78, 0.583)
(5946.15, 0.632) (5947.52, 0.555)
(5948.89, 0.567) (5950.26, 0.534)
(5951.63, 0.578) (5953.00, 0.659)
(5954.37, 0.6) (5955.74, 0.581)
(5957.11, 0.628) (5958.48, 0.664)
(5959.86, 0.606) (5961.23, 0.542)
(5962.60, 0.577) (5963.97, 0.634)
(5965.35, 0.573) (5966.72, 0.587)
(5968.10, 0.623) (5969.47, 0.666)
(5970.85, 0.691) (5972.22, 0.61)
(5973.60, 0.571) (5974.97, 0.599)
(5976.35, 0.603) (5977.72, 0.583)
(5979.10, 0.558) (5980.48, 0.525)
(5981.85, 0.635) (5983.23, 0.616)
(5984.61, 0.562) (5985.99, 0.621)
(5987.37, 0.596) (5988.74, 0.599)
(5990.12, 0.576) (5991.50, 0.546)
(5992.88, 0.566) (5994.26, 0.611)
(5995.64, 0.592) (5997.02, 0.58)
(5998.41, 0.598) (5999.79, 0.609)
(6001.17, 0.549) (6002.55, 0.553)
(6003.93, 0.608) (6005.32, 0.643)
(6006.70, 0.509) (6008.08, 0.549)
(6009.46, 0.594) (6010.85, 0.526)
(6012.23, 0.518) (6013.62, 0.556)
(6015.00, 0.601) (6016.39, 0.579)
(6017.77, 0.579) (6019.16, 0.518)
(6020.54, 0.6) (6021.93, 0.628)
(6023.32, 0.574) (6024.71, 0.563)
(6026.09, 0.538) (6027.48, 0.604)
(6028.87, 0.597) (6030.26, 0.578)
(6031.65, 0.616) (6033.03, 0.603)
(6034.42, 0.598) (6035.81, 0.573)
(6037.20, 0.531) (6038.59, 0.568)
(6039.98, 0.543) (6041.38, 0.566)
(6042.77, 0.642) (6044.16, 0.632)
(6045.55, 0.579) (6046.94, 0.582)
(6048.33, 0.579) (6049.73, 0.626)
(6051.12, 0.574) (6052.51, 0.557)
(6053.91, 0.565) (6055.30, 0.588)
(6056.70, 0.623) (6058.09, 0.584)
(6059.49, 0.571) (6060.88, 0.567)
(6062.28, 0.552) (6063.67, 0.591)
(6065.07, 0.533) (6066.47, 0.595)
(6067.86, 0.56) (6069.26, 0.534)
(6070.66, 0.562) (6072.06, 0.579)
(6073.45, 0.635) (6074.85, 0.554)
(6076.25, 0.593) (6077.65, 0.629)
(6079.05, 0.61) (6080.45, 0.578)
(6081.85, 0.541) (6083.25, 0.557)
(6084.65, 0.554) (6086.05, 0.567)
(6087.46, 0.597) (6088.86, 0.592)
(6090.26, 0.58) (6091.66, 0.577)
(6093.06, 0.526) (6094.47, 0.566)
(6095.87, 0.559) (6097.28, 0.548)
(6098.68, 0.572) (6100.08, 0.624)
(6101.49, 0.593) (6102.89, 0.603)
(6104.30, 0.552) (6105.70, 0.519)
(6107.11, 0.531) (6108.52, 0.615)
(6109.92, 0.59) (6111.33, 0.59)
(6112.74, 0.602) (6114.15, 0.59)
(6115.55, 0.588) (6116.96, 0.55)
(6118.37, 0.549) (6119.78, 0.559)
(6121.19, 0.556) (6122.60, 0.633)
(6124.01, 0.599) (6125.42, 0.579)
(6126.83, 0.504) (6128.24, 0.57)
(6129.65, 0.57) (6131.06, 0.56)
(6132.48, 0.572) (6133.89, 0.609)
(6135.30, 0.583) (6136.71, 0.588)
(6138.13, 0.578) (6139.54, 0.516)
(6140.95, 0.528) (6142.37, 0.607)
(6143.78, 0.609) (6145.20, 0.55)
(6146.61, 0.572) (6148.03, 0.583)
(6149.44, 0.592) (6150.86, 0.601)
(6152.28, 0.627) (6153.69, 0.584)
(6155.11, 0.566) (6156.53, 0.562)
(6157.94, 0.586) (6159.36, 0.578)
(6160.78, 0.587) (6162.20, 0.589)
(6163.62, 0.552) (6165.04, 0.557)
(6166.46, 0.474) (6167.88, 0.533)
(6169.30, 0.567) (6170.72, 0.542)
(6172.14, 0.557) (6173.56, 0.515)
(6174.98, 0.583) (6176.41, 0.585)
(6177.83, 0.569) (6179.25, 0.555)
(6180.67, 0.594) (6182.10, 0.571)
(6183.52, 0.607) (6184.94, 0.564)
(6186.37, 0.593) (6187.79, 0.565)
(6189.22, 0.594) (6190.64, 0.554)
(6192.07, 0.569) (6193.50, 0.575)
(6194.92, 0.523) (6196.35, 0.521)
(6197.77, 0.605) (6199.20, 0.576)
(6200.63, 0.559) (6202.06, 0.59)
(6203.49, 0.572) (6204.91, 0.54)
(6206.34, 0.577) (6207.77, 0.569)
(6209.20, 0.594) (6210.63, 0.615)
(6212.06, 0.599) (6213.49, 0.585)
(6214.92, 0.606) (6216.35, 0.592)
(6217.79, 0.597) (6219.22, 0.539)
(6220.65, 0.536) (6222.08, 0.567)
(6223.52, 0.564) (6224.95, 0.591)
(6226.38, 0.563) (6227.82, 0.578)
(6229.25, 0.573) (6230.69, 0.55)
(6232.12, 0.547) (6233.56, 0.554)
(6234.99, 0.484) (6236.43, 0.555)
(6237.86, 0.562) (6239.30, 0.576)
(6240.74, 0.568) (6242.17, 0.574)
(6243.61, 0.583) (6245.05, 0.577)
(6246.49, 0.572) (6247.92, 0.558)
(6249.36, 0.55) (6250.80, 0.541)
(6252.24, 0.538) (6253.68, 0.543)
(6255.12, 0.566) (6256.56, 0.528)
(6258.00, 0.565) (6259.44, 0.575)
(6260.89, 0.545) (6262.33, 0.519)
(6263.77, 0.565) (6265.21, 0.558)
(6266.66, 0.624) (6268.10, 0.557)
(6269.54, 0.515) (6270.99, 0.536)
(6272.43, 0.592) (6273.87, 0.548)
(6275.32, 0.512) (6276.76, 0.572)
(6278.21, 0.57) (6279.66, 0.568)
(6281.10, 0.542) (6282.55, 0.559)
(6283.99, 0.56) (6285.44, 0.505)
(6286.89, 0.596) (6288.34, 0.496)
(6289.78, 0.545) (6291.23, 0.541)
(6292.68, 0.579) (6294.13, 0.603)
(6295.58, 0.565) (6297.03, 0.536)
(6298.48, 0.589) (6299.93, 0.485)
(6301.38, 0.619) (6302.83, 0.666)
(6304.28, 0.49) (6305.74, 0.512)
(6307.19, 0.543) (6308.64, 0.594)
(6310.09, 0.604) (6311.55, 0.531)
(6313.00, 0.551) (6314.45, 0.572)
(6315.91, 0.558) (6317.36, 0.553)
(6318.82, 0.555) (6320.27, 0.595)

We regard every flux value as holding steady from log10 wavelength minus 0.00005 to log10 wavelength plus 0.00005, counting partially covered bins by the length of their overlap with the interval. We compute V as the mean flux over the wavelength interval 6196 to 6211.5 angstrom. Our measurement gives 0.576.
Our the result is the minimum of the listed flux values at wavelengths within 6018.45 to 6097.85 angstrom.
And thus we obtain 0.518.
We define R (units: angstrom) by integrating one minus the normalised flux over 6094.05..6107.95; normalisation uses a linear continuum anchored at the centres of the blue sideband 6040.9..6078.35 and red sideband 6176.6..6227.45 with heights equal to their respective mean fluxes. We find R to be 0.33 angstrom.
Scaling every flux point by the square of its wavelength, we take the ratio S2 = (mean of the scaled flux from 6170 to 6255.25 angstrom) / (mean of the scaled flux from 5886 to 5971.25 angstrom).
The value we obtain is 1.1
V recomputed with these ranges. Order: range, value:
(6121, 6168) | 0.573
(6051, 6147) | 0.574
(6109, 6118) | 0.585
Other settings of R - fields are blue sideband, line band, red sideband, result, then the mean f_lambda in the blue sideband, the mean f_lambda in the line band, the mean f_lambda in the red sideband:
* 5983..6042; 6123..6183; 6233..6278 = -0.5 angstrom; 0.577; 0.57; 0.555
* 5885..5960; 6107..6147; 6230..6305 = -0.5 angstrom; 0.585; 0.575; 0.556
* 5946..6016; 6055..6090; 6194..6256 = 0.2 angstrom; 0.589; 0.578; 0.566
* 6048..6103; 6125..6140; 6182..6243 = 0.2 angstrom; 0.577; 0.567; 0.57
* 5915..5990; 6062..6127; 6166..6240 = 0.5 angstrom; 0.595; 0.574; 0.566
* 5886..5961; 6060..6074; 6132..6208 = 0.1 angstrom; 0.584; 0.57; 0.57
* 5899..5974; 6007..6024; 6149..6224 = 0.5 angstrom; 0.591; 0.567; 0.571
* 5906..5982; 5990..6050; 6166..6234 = 0.7 angstrom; 0.593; 0.579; 0.568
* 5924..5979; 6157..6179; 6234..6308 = 0.4 angstrom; 0.598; 0.558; 0.556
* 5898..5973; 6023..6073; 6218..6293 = 0.0 angstrom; 0.591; 0.579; 0.556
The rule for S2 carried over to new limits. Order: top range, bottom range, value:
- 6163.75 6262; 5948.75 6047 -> 1.03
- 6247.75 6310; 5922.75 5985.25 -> 1.04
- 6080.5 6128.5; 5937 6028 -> 1.01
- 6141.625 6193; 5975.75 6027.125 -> 1.05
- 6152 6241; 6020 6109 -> 1.02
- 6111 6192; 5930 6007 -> 1.03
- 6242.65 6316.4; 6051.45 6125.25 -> 1.03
